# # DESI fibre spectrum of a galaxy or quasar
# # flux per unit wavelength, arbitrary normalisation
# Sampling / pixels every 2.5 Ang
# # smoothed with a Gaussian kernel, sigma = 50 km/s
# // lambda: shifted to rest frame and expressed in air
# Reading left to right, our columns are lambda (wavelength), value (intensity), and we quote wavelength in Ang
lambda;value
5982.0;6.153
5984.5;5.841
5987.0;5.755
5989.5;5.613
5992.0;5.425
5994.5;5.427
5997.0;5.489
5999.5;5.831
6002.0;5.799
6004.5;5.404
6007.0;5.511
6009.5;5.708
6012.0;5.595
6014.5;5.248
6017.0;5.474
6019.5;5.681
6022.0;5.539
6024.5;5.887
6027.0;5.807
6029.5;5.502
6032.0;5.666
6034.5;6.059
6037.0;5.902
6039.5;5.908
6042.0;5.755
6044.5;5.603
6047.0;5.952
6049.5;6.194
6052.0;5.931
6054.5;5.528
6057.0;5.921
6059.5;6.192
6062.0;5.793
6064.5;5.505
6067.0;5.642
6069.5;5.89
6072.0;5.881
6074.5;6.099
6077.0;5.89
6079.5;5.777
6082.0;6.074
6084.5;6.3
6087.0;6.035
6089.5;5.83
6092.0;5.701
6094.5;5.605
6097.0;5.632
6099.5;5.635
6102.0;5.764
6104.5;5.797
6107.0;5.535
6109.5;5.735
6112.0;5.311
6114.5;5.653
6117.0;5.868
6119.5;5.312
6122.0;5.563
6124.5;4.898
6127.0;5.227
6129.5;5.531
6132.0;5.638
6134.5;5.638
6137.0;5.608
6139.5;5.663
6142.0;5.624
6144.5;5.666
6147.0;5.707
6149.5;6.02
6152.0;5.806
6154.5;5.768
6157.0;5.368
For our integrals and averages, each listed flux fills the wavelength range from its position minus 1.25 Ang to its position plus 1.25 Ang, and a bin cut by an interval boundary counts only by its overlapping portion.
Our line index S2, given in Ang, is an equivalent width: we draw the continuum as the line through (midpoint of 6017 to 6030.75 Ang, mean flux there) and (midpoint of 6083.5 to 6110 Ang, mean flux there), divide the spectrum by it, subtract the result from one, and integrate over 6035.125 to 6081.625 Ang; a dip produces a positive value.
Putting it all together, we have -1.2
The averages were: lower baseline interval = 5.66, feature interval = 5.86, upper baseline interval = 5.78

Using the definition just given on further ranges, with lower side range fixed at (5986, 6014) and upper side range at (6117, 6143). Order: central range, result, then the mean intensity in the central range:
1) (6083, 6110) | -1.3 Ang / 5.78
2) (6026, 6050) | -1.2 Ang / 5.82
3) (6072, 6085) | -1.1 Ang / 6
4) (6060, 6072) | -0.5 Ang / 5.76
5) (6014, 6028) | -0.1 Ang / 5.62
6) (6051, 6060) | -0.5 Ang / 5.87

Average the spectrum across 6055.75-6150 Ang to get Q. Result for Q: 5.71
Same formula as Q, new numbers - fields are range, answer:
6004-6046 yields 5.67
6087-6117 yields 5.68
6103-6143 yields 5.54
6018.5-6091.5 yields 5.85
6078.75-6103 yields 5.84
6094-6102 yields 5.65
